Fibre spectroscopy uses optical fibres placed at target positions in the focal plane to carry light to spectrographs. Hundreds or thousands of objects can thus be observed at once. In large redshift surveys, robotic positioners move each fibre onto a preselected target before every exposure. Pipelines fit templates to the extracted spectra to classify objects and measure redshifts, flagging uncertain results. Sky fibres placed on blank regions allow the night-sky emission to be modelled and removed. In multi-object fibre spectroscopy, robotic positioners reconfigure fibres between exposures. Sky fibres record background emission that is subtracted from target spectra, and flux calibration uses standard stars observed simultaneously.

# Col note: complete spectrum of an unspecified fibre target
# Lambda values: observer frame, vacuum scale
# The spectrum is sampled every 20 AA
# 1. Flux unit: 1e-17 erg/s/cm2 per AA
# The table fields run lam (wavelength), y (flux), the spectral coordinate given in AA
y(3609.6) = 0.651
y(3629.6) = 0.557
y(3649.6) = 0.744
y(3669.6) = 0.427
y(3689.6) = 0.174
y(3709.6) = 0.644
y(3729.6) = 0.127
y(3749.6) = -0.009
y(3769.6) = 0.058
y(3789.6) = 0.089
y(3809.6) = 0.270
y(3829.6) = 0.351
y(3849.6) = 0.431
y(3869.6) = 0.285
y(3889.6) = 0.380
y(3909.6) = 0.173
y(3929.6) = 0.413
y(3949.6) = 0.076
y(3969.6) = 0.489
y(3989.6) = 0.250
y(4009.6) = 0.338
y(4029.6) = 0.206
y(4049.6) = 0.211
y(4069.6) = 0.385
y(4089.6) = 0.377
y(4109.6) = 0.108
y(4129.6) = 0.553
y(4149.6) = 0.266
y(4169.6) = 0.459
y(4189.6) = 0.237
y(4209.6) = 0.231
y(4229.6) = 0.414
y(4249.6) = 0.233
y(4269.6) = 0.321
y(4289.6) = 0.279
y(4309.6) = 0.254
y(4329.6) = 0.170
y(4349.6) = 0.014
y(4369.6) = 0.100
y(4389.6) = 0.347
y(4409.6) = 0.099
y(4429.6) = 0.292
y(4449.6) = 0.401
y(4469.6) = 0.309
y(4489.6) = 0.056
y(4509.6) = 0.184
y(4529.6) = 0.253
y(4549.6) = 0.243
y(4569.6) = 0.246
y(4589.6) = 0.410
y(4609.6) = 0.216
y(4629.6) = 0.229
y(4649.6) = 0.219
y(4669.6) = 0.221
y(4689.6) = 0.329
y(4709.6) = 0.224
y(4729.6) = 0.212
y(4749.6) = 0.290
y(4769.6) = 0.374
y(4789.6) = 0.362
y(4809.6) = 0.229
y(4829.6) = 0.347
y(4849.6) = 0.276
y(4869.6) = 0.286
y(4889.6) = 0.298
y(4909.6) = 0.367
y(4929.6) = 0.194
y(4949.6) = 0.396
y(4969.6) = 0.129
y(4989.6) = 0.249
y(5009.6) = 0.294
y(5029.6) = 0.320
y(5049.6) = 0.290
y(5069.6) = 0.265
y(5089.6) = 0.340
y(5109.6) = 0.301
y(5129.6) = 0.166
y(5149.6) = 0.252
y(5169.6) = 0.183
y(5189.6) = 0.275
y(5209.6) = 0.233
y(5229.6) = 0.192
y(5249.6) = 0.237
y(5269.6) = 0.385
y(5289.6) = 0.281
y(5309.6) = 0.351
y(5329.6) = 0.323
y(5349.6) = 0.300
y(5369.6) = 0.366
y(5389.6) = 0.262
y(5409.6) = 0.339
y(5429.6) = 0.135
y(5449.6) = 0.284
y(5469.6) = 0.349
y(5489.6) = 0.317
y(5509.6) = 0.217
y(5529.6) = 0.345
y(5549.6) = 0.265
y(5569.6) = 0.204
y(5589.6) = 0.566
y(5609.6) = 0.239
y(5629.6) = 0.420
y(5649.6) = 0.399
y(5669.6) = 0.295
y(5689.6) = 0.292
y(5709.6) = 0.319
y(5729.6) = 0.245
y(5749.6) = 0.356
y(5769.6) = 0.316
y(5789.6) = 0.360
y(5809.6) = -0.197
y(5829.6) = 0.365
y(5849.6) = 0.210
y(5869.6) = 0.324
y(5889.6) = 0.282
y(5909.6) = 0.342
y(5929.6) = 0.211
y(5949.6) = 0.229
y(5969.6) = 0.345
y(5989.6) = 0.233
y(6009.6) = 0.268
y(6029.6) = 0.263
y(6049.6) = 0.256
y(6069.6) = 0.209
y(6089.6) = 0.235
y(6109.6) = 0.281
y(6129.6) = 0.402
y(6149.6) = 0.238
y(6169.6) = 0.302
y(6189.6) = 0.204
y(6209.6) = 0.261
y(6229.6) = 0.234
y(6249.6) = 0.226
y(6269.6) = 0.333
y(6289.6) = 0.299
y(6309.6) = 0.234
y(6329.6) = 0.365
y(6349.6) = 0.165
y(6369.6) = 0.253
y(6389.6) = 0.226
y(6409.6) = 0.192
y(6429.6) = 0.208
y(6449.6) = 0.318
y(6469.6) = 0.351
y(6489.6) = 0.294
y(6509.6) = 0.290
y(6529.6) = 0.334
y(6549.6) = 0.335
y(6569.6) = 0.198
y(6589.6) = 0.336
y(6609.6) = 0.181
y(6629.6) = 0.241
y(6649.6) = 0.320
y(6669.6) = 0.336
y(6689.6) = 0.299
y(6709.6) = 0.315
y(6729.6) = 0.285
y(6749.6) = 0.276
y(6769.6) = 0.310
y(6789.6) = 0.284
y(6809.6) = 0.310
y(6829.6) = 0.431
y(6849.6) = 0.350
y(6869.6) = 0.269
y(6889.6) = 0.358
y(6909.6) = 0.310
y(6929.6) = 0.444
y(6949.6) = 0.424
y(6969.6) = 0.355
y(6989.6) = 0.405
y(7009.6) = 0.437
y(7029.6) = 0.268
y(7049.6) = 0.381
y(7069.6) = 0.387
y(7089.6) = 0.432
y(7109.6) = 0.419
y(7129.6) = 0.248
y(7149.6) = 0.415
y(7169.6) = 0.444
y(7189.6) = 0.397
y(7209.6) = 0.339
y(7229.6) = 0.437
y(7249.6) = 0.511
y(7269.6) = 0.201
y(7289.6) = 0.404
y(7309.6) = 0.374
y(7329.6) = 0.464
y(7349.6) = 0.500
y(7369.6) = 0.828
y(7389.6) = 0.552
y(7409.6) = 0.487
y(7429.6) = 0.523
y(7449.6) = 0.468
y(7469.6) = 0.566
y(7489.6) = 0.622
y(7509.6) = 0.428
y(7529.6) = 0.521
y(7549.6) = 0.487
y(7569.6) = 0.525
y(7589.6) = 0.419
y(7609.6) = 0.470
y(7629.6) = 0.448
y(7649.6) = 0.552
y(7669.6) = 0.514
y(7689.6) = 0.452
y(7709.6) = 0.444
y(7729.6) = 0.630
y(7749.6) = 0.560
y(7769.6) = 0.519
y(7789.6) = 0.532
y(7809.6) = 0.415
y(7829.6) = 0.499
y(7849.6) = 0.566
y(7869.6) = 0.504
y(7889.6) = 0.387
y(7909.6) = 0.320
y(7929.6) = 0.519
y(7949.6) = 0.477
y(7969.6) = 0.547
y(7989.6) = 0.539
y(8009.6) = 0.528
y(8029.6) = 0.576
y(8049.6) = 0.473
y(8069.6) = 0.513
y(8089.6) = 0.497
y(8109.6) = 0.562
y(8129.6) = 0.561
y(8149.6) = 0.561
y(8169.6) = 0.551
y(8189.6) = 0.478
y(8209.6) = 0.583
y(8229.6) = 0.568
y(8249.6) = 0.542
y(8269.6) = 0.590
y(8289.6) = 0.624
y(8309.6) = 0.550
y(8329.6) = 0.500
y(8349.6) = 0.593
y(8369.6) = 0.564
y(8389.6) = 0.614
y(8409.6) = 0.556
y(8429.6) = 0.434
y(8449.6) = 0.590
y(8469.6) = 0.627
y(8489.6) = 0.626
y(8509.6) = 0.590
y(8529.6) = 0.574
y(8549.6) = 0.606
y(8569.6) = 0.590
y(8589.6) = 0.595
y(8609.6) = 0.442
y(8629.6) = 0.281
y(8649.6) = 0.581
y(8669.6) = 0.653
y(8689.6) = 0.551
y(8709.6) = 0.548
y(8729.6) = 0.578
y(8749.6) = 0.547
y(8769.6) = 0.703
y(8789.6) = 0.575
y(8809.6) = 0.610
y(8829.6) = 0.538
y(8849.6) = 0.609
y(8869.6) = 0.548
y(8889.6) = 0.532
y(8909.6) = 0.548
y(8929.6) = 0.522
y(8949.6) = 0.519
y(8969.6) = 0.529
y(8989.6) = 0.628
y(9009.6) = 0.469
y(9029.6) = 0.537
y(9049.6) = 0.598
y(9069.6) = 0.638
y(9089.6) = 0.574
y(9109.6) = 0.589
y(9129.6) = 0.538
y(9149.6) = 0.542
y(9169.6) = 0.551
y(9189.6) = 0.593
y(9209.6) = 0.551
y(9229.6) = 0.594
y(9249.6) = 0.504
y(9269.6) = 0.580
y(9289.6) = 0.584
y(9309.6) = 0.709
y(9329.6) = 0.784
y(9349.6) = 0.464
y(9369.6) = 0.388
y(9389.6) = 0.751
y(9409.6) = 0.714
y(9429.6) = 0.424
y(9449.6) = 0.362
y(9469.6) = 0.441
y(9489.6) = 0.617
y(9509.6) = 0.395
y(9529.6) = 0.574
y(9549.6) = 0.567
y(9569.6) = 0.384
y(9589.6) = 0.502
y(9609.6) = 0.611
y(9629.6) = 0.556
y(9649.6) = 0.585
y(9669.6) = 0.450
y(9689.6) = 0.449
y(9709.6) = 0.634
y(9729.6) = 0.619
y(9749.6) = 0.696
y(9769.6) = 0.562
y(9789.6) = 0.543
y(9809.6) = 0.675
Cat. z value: 0.833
